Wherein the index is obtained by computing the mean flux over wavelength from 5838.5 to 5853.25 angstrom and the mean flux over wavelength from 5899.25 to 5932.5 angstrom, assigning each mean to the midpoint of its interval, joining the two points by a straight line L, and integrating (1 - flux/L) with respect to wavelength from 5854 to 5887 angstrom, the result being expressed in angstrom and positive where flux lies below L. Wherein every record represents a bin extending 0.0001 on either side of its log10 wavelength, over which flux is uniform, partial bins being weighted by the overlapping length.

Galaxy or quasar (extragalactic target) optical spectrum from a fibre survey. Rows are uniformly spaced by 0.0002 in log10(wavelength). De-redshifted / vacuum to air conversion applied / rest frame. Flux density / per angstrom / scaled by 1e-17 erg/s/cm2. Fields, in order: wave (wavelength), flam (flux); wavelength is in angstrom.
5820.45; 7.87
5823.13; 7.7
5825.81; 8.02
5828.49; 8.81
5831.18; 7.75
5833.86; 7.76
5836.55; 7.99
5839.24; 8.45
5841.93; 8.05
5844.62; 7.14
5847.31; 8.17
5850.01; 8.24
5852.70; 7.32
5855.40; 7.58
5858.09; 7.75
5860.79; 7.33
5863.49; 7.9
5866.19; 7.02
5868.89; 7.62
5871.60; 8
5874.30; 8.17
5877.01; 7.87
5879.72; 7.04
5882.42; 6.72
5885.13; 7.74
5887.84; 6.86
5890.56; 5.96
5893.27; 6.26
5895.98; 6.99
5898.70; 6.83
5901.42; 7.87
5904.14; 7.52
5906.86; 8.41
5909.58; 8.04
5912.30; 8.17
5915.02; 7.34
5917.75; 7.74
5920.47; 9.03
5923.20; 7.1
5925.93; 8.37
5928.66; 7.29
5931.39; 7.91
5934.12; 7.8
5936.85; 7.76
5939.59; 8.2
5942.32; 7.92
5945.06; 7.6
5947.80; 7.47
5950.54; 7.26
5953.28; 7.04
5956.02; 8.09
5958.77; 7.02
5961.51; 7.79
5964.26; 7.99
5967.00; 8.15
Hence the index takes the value 1.4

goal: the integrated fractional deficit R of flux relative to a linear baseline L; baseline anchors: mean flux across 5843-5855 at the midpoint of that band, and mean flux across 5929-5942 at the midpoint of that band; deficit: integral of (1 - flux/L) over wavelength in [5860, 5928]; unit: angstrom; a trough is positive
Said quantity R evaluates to 2.4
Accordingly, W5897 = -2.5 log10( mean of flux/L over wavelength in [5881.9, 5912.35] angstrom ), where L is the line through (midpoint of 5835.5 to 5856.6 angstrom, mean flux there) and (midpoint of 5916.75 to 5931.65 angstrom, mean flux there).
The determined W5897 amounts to 0.09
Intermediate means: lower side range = 7.87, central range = 7.26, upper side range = 7.91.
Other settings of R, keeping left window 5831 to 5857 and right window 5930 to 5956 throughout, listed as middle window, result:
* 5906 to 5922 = -0.8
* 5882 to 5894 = 1.6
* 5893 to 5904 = 0.9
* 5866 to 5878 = 0.0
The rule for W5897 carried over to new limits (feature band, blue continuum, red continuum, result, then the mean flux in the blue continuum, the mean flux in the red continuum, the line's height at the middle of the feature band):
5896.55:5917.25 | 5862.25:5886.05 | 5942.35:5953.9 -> -0.03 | 7.56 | 7.43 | 7.5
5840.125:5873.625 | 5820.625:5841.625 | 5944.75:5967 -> 0.04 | 8.06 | 7.57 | 7.96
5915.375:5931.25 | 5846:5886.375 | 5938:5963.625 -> -0.04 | 7.63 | 7.61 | 7.62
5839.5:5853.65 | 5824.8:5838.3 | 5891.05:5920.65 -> 0.02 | 8.08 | 7.55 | 7.97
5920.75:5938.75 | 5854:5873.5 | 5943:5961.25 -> -0.04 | 7.62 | 7.45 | 7.5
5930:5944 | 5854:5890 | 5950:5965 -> -0.06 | 7.47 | 7.53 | 7.51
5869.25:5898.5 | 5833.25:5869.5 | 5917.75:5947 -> 0.09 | 7.74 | 7.88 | 7.8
